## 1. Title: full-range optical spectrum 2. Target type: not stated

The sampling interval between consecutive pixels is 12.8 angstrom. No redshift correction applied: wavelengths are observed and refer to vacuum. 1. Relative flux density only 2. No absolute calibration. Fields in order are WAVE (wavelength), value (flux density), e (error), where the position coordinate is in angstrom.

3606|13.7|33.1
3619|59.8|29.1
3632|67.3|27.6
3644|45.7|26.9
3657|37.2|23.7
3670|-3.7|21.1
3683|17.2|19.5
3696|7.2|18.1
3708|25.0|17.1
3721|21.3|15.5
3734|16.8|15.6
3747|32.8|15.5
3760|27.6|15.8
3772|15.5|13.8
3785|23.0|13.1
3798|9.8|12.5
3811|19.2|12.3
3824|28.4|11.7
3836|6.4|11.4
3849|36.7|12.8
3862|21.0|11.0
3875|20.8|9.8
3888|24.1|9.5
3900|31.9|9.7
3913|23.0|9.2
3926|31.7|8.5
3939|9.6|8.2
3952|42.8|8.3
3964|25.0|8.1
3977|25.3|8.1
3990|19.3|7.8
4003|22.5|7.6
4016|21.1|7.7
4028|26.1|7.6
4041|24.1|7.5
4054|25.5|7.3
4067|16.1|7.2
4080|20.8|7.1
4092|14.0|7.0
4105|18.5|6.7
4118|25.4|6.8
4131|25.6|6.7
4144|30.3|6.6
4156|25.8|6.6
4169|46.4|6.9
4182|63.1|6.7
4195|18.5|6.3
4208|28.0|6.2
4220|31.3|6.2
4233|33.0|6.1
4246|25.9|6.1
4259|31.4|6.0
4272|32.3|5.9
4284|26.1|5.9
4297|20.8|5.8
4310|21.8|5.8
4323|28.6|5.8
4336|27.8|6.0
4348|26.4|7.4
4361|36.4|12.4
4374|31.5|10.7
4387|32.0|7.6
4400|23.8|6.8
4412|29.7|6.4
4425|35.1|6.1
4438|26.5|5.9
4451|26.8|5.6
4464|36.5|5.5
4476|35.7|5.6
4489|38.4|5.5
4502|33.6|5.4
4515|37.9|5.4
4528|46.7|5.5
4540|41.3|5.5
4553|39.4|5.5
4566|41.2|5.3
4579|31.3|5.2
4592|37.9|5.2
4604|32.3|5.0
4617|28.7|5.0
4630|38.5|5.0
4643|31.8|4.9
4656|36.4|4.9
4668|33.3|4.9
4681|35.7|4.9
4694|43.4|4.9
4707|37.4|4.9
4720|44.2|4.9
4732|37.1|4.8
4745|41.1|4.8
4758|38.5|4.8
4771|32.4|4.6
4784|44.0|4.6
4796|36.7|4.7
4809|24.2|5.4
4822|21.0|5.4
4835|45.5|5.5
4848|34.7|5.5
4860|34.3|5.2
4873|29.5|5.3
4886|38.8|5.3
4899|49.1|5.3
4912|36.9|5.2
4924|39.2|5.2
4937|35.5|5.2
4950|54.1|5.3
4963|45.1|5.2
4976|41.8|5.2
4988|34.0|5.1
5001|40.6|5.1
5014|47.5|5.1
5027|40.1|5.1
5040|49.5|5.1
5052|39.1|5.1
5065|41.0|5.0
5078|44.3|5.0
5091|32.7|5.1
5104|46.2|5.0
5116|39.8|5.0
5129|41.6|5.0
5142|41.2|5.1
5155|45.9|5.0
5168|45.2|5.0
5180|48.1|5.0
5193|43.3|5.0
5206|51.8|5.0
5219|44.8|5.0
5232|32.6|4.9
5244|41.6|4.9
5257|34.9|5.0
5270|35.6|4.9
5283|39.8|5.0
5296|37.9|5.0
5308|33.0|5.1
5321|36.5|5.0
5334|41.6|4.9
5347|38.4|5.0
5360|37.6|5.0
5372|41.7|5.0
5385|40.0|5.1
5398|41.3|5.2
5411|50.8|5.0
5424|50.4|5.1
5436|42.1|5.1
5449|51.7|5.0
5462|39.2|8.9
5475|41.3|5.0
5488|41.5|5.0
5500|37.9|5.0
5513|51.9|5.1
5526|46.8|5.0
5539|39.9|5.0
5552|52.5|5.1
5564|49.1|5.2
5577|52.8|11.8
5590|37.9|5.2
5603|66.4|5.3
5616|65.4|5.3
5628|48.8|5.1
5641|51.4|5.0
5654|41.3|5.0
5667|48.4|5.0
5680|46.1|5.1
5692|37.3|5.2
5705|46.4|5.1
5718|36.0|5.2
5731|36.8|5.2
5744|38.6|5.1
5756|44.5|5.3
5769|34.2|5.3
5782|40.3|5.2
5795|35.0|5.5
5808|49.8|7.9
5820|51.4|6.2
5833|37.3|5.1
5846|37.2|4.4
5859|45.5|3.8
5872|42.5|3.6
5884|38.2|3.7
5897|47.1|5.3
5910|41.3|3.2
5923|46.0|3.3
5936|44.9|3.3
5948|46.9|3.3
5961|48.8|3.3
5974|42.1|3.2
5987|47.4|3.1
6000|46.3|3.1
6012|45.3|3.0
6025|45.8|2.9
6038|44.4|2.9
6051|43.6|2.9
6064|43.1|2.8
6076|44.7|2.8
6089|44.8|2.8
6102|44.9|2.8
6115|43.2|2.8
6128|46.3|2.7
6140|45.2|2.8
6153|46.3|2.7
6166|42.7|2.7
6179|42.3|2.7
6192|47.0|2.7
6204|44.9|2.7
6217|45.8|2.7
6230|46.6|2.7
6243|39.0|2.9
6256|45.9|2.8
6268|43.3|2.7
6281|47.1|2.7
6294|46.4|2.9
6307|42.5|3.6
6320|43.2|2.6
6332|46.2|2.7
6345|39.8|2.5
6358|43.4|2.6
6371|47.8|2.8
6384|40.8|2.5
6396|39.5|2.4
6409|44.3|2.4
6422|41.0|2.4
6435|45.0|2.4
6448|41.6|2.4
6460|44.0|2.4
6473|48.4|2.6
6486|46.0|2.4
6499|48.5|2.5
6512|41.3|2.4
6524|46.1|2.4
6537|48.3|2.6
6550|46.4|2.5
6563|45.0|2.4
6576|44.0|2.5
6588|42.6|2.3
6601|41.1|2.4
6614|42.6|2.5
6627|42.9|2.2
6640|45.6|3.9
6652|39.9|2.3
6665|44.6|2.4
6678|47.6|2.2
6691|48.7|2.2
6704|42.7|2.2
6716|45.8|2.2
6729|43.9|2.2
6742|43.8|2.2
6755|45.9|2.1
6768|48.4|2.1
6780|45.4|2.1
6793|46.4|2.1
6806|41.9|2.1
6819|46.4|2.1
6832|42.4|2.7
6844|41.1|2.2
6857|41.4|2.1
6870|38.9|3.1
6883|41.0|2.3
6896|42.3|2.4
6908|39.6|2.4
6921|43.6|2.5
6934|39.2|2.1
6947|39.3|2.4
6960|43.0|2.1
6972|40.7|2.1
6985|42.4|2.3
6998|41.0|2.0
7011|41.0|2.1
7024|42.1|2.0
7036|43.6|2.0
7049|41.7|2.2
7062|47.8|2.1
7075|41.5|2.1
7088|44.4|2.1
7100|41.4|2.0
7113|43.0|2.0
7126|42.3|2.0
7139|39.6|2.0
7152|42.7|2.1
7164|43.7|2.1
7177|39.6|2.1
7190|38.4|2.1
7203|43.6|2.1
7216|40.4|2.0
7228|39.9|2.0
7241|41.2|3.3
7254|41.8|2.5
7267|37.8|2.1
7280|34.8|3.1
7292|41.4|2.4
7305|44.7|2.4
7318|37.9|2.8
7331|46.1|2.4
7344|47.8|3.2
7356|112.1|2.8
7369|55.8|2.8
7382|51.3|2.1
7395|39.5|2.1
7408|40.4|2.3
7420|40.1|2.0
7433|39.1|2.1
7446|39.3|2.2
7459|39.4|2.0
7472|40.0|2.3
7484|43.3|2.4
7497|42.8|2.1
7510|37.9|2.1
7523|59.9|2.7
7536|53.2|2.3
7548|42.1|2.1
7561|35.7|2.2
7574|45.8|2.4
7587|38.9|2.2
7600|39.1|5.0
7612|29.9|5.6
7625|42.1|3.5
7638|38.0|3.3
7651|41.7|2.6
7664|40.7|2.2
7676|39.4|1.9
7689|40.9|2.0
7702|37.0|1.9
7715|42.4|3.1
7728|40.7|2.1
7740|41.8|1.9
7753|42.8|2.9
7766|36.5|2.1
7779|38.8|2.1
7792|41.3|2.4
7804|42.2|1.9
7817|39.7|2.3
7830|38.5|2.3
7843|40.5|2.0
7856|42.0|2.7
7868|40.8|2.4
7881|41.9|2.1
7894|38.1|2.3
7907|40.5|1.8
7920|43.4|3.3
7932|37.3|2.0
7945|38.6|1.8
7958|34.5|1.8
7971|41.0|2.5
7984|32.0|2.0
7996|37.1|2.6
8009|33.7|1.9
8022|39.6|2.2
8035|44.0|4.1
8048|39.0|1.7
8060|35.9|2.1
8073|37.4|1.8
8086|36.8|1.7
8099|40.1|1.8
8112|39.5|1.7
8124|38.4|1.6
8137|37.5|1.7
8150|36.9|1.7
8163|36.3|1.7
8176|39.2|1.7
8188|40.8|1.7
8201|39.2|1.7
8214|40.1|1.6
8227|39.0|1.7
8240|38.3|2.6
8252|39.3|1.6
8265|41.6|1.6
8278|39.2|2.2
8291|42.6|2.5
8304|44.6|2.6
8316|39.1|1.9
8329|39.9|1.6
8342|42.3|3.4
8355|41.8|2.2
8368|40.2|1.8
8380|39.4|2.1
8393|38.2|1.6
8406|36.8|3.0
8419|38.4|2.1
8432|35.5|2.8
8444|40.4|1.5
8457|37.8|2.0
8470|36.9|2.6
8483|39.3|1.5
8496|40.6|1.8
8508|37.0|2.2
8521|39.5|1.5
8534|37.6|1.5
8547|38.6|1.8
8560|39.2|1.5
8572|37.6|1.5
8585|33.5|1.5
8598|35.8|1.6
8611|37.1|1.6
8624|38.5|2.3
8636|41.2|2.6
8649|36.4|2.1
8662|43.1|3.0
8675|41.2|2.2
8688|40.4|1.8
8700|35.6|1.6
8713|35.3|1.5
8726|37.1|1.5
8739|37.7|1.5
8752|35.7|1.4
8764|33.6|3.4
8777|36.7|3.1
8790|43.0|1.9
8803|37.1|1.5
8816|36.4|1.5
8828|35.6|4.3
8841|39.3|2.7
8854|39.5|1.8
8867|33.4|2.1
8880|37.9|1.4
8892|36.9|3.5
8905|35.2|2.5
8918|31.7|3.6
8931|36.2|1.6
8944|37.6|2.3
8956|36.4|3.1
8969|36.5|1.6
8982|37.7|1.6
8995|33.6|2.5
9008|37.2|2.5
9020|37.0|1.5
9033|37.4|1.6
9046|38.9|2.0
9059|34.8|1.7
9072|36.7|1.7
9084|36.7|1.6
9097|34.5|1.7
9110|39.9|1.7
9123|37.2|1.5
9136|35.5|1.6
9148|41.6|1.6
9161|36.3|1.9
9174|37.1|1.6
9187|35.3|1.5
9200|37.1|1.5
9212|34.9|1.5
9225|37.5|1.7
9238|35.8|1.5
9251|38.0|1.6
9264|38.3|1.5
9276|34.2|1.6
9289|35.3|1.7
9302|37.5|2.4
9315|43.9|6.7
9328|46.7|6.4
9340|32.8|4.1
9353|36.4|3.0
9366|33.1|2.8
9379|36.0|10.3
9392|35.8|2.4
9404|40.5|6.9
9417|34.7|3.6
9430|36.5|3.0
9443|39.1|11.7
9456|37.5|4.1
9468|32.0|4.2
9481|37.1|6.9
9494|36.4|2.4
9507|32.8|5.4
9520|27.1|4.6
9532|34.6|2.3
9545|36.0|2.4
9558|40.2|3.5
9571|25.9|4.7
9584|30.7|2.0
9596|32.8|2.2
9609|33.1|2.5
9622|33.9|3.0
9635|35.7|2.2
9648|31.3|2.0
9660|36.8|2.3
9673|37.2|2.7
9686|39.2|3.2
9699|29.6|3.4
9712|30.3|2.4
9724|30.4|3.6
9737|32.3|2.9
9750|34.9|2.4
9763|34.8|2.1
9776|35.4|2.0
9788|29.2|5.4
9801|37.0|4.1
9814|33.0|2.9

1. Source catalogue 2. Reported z 0.120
